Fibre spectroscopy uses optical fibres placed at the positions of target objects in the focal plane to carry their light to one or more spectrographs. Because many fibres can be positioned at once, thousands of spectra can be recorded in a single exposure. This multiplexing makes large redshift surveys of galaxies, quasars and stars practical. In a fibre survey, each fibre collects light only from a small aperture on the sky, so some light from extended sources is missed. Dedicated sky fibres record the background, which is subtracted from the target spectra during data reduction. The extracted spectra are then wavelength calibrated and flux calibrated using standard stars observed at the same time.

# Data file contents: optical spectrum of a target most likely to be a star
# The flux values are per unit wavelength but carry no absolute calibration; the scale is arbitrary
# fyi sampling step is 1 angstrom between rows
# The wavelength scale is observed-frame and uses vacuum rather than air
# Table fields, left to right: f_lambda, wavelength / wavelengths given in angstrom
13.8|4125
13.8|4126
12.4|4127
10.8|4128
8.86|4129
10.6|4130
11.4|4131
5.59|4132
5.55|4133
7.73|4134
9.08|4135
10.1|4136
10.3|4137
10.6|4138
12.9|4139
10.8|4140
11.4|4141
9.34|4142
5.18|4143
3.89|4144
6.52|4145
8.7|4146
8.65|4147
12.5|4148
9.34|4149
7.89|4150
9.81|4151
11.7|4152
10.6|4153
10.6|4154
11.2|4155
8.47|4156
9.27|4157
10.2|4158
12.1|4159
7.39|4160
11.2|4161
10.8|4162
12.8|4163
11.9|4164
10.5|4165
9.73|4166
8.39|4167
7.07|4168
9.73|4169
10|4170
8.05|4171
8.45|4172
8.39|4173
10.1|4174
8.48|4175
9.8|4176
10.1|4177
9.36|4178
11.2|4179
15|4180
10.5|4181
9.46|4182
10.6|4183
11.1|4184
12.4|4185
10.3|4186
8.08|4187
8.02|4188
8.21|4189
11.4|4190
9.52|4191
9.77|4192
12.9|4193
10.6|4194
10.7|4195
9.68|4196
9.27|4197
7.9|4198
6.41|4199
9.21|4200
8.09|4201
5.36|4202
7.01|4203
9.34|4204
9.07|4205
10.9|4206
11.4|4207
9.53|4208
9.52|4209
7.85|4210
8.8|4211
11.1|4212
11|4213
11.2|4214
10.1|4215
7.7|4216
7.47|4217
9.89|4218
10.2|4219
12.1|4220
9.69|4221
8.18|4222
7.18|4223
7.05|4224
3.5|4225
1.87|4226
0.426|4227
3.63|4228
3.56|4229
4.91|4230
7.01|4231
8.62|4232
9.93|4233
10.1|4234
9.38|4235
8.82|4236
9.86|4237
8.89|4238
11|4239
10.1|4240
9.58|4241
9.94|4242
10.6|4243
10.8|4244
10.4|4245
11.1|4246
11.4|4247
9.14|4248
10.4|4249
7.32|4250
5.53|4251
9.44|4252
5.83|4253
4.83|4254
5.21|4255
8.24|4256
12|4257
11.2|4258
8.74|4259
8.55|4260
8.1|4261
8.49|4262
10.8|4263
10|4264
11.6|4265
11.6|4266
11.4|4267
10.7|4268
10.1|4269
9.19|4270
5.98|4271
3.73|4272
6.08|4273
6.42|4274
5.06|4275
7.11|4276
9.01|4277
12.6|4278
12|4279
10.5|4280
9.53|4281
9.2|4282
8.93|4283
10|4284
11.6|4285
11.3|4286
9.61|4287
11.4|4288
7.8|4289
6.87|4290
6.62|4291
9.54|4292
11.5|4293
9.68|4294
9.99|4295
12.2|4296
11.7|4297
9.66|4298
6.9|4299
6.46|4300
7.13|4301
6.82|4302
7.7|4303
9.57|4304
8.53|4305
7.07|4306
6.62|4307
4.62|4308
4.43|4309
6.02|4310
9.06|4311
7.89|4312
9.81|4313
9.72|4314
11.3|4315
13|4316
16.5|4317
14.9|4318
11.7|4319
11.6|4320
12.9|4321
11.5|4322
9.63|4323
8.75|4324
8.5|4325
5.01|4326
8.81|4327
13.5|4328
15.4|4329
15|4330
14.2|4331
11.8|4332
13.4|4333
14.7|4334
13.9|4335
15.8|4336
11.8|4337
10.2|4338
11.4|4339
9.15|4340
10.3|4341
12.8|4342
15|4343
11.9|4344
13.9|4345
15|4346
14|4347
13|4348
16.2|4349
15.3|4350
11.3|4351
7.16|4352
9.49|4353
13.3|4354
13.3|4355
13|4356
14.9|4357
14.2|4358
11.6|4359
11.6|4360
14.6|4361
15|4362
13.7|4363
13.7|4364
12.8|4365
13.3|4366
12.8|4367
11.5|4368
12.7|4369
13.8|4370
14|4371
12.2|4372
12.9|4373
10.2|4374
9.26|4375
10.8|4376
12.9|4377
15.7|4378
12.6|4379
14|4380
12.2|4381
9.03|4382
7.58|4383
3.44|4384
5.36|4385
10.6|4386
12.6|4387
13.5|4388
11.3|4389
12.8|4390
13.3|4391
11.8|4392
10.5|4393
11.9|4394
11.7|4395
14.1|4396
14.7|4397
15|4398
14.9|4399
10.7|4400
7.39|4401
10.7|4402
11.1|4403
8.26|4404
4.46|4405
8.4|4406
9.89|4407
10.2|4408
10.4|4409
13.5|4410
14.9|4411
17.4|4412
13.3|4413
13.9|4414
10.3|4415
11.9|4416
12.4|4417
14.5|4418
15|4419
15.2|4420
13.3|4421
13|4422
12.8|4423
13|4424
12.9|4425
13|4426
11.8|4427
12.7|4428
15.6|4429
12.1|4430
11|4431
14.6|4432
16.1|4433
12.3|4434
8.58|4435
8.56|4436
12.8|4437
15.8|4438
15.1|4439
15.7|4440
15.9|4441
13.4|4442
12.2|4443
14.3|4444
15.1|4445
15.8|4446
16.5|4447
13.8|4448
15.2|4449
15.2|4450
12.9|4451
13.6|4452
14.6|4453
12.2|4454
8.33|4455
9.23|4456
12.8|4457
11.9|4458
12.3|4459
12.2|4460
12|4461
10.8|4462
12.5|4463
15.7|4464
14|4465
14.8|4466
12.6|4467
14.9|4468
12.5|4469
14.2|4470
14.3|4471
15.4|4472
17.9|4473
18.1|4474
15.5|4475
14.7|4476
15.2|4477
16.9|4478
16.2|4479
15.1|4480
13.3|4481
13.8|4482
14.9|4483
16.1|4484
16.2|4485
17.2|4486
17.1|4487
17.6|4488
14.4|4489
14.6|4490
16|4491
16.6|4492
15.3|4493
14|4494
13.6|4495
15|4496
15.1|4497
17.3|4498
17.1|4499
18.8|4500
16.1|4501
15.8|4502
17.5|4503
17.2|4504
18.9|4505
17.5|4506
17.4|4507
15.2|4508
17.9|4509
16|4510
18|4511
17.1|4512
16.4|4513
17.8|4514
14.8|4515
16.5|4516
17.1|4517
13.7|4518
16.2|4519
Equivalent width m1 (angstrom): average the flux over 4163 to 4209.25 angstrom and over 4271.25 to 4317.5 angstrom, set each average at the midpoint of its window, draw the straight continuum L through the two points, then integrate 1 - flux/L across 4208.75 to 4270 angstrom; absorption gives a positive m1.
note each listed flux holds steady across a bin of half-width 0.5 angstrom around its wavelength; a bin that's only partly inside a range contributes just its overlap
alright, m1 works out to 3.4 angstrom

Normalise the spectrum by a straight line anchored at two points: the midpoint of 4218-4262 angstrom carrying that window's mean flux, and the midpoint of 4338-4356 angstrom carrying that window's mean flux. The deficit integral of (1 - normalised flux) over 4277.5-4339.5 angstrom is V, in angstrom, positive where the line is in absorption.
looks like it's 4.0 angstrom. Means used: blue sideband 8.26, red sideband 12.5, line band 10.3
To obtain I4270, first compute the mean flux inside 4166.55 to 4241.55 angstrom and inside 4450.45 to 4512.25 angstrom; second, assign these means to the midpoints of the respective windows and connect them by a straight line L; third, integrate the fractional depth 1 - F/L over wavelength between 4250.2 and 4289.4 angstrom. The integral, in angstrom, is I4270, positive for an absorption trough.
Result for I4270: 5.5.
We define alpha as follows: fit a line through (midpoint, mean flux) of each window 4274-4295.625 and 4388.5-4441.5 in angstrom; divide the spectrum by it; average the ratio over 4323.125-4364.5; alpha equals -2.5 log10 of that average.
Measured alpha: -0.16 mag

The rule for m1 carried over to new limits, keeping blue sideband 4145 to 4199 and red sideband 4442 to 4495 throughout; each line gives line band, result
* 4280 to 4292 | 2.3 angstrom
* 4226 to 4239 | 4.6 angstrom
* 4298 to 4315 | 6.2 angstrom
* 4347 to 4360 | -0.1 angstrom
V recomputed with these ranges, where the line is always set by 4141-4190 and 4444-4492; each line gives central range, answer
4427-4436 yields 0.8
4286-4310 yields 6.9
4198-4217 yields 2.4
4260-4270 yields 1.0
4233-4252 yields 2.1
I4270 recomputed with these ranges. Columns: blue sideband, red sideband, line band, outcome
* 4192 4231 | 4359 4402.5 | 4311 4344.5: -3.1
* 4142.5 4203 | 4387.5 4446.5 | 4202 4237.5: 6.8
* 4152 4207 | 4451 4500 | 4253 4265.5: 2.5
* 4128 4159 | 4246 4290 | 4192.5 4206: 0.4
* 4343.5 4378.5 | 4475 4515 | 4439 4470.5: 3.5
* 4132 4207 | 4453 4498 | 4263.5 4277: 3.3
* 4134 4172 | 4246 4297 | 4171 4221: -1.1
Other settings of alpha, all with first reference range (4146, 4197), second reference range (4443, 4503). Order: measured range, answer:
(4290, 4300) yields 0.26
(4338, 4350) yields -0.02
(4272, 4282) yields 0.35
